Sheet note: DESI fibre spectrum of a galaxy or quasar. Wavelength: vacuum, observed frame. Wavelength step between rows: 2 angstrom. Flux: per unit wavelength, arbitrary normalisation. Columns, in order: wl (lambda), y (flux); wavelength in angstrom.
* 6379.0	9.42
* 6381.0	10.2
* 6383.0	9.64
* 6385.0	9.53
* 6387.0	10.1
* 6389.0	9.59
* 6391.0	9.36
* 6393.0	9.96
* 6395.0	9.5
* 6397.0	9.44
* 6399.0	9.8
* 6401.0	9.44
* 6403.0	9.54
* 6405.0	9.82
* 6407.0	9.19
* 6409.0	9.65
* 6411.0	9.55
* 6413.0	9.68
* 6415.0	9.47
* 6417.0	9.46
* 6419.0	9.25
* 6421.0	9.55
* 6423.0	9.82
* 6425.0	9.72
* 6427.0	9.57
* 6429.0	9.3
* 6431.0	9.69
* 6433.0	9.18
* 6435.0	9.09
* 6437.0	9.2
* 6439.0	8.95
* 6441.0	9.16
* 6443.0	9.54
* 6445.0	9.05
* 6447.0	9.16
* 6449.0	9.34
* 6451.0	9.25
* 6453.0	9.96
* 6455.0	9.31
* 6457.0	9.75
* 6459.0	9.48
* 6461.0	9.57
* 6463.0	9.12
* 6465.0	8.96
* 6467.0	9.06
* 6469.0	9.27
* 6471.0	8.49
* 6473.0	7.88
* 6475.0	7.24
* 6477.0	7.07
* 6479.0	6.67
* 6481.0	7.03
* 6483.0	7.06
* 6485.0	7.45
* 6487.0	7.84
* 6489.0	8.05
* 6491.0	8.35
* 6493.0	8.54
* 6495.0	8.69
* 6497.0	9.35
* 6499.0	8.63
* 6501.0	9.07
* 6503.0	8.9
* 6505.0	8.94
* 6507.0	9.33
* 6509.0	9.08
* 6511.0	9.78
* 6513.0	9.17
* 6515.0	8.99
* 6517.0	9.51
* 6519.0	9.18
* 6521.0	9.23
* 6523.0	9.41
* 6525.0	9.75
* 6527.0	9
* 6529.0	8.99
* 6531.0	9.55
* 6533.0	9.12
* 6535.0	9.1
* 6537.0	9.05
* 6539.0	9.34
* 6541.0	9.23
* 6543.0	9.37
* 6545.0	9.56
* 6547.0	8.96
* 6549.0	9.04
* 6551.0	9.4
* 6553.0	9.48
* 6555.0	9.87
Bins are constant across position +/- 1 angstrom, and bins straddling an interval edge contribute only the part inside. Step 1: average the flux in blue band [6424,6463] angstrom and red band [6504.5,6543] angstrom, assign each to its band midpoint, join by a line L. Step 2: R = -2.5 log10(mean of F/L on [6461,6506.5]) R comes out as 0.13 mag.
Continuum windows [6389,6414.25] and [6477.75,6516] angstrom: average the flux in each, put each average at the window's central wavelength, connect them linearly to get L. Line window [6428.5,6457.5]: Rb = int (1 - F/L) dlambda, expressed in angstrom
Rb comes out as -0.7 angstrom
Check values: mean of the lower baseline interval 9.58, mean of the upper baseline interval 8.46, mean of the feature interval 9.32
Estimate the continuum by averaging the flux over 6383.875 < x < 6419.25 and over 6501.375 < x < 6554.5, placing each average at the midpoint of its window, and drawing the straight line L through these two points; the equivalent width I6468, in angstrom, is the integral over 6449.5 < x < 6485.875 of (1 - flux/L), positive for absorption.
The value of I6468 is 3.5 angstrom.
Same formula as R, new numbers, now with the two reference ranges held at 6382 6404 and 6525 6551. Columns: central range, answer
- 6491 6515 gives 0.036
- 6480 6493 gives 0.213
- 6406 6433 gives 0.004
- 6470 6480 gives 0.249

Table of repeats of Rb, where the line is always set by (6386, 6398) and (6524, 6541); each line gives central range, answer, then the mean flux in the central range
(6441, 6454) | 0.2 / 9.37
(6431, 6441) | 0.4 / 9.17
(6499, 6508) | 0.3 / 9.01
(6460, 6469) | 0.2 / 9.19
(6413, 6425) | 0.0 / 9.54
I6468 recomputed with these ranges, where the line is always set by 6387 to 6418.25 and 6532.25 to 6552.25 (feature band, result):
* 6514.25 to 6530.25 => 0.0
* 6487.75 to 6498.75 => 0.9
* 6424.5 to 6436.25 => 0.1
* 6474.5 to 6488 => 3.1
